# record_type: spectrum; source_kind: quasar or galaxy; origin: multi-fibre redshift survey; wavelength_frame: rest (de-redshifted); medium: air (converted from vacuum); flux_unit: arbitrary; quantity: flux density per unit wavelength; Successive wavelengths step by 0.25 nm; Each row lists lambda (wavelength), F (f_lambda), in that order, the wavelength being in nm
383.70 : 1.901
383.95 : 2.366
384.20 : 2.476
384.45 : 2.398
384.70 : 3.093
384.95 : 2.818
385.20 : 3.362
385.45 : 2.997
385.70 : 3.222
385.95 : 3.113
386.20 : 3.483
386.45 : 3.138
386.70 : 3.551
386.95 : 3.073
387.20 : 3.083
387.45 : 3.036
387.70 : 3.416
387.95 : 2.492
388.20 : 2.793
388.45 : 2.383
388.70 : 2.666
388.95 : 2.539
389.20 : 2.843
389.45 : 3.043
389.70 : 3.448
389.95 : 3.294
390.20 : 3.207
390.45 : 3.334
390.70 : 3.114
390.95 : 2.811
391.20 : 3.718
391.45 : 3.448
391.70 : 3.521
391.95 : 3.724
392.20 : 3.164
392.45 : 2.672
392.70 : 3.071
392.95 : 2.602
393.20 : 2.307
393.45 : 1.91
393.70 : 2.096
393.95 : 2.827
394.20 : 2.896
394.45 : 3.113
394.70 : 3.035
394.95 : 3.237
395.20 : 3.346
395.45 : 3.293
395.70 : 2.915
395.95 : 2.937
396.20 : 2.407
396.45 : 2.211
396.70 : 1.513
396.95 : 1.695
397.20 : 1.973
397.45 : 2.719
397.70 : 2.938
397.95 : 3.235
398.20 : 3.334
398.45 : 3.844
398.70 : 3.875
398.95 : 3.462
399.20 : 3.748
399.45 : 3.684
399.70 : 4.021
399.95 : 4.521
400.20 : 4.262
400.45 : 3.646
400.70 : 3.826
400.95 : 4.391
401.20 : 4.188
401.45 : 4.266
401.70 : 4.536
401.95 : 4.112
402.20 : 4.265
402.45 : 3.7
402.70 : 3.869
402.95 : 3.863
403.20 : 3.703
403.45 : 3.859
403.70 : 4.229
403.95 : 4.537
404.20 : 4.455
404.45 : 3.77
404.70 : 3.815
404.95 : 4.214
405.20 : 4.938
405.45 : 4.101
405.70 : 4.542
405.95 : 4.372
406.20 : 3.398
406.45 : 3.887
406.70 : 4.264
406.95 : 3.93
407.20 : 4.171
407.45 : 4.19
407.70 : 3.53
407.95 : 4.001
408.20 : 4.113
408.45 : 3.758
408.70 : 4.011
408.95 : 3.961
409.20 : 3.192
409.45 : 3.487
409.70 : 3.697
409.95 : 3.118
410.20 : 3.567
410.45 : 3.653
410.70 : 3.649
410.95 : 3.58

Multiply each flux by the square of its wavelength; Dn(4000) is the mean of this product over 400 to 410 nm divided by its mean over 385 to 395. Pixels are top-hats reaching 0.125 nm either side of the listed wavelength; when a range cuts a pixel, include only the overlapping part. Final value 1.4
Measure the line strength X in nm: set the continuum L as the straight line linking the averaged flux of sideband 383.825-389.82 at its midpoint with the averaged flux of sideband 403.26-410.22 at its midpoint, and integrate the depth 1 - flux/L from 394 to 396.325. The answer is 0.25 nm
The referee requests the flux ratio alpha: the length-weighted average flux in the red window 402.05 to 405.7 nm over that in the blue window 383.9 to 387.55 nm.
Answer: 1.36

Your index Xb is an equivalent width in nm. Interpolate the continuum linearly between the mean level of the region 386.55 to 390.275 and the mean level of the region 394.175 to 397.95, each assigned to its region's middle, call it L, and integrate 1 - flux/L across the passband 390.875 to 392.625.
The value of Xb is -0.27 nm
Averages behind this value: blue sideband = 2.99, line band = 3.3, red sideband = 2.69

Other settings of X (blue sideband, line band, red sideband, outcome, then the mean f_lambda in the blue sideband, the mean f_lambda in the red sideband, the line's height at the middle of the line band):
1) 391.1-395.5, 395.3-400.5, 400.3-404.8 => 0.583 nm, 2.99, 4.06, 3.52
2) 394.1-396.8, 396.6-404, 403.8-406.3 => -0.223 nm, 2.82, 4.22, 3.53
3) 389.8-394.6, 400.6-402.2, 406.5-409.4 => -0.318 nm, 2.99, 3.91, 3.53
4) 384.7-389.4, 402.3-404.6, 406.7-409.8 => -0.211 nm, 3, 3.86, 3.66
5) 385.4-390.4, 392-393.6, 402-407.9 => 0.322 nm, 3.05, 4.07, 3.34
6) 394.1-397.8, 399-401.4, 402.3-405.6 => -0.417 nm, 2.68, 4.09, 3.43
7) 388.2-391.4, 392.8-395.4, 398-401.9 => 0.514 nm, 3.03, 3.96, 3.43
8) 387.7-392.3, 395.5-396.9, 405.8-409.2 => 0.406 nm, 3.09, 3.94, 3.4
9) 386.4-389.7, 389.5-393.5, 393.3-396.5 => -0.327 nm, 2.94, 2.8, 2.87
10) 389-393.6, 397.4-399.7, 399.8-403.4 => 0.181 nm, 3.05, 4.08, 3.77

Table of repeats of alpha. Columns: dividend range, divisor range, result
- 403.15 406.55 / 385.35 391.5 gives 1.34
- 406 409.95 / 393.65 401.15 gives 1.20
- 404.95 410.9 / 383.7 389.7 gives 1.33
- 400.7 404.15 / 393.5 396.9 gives 1.52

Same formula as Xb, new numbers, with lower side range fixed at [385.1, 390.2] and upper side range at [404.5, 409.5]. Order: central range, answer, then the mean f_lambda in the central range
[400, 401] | -0.10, 4.04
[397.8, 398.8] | 0.01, 3.55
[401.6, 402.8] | -0.11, 4.09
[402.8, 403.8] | -0.02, 3.9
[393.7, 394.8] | 0.17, 2.87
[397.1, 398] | 0.21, 2.69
